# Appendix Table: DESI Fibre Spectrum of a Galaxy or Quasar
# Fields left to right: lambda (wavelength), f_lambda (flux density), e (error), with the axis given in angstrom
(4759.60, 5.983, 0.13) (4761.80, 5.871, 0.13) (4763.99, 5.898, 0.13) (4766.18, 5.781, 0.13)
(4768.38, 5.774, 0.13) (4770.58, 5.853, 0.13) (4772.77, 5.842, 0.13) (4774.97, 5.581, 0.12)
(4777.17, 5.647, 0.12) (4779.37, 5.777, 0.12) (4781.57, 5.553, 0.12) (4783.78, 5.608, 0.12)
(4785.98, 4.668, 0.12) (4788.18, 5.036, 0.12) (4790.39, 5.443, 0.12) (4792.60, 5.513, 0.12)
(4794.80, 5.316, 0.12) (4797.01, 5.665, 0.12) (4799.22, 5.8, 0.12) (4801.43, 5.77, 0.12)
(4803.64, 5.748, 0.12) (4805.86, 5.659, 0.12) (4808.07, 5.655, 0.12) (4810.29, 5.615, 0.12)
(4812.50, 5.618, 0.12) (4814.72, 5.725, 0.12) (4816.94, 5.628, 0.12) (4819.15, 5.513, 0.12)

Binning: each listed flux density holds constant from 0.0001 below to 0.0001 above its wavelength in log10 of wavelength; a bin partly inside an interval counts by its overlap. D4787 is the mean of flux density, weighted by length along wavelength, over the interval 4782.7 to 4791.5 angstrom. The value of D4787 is 5.19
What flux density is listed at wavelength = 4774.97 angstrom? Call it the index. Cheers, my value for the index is 5.581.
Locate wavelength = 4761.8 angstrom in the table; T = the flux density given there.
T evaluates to 5.871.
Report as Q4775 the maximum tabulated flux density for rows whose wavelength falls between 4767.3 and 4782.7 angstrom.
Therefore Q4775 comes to 5.853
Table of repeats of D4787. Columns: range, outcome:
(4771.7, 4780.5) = 5.71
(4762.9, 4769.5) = 5.81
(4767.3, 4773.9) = 5.82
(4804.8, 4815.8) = 5.65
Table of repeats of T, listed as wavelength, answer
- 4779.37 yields 5.777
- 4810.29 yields 5.615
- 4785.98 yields 4.668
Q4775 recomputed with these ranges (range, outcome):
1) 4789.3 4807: 5.8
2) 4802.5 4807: 5.748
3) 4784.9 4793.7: 5.513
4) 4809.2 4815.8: 5.725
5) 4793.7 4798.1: 5.665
